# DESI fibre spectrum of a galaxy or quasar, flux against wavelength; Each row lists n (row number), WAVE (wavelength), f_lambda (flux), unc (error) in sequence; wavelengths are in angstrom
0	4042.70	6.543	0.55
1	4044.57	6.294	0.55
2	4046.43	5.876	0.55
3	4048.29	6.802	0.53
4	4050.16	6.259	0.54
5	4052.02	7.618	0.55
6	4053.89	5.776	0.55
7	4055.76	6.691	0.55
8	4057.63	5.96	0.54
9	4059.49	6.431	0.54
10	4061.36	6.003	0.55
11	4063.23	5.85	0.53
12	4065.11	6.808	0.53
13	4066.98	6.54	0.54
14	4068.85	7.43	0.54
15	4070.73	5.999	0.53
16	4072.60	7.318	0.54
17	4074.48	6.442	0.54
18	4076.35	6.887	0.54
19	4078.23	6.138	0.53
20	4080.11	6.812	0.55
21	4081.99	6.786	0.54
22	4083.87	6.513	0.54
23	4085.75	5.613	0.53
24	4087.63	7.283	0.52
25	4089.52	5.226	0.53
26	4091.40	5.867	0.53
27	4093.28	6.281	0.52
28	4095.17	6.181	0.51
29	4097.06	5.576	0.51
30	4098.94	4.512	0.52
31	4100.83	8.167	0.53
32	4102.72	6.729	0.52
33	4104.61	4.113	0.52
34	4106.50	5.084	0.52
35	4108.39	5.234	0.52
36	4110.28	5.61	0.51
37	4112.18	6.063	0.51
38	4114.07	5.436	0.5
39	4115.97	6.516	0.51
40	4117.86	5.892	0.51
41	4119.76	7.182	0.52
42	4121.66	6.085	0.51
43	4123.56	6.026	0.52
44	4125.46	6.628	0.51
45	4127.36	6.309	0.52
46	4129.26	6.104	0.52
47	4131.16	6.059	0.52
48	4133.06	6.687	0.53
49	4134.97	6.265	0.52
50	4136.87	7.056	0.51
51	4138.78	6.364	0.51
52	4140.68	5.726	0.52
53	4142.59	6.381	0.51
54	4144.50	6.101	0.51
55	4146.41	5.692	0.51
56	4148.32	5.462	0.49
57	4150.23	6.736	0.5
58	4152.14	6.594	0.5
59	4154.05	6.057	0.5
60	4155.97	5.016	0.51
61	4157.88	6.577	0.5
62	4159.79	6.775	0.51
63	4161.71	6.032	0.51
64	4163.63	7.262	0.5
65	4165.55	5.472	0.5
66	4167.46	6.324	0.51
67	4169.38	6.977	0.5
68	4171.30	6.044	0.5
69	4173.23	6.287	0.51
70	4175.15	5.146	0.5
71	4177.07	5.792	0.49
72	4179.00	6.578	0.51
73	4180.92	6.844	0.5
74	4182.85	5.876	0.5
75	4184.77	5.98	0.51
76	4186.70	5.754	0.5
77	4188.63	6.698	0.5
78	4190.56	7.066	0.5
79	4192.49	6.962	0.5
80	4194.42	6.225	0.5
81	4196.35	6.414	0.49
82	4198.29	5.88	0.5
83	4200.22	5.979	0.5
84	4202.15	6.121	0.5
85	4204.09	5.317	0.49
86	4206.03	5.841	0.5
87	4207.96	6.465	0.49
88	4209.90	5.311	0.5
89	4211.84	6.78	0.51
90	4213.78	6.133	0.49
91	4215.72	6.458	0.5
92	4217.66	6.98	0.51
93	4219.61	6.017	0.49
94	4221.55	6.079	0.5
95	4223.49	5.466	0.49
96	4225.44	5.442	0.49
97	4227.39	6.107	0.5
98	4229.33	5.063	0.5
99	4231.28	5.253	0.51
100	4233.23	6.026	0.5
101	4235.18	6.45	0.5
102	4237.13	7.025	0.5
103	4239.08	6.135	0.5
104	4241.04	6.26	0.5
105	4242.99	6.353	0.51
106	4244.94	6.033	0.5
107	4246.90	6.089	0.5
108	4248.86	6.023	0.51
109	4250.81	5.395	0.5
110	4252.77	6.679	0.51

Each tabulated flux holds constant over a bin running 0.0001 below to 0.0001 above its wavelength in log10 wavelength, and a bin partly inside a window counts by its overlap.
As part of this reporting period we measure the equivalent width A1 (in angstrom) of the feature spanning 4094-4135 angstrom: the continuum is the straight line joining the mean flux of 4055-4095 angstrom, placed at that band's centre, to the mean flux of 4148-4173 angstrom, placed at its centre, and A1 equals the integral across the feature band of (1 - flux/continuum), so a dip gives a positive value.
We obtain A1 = 2.2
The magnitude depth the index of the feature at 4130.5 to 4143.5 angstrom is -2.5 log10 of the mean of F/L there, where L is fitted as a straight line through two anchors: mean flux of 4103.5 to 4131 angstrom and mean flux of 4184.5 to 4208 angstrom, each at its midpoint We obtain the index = -0.071 mag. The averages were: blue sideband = 5.89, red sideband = 6.2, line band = 6.37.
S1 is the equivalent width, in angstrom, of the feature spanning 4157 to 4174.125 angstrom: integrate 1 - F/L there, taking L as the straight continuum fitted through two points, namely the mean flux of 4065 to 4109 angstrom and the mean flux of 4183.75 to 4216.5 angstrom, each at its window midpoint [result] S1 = -0.6 angstrom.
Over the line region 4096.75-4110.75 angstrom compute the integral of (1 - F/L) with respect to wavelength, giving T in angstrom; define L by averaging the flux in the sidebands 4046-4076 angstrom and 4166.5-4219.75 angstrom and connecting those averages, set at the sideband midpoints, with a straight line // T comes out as 1.72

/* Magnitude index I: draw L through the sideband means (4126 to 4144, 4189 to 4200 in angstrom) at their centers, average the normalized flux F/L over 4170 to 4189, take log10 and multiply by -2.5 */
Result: 0.06 mag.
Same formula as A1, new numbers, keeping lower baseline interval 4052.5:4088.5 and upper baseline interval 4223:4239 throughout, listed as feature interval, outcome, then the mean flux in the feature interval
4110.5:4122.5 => 0.3 angstrom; 6.16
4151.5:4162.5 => 0.0 angstrom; 6.17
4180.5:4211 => -0.7 angstrom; 6.16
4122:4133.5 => 0.0 angstrom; 6.28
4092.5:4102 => 0.4 angstrom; 6.15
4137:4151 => 0.2 angstrom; 6.11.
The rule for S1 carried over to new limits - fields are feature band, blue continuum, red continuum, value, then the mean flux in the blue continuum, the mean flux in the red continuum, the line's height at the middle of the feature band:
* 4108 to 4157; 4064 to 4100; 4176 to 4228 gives 1.0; 6.33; 6.17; 6.26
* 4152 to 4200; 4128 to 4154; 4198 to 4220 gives -0.6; 6.24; 6.12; 6.18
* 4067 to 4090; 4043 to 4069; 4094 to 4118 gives -1.6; 6.43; 5.78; 6.13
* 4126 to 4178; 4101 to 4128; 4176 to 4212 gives -1.0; 5.98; 6.19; 6.08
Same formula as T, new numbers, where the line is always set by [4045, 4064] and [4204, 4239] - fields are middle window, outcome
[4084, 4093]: 0.3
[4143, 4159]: 0.3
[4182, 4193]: -0.5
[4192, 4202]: -0.3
